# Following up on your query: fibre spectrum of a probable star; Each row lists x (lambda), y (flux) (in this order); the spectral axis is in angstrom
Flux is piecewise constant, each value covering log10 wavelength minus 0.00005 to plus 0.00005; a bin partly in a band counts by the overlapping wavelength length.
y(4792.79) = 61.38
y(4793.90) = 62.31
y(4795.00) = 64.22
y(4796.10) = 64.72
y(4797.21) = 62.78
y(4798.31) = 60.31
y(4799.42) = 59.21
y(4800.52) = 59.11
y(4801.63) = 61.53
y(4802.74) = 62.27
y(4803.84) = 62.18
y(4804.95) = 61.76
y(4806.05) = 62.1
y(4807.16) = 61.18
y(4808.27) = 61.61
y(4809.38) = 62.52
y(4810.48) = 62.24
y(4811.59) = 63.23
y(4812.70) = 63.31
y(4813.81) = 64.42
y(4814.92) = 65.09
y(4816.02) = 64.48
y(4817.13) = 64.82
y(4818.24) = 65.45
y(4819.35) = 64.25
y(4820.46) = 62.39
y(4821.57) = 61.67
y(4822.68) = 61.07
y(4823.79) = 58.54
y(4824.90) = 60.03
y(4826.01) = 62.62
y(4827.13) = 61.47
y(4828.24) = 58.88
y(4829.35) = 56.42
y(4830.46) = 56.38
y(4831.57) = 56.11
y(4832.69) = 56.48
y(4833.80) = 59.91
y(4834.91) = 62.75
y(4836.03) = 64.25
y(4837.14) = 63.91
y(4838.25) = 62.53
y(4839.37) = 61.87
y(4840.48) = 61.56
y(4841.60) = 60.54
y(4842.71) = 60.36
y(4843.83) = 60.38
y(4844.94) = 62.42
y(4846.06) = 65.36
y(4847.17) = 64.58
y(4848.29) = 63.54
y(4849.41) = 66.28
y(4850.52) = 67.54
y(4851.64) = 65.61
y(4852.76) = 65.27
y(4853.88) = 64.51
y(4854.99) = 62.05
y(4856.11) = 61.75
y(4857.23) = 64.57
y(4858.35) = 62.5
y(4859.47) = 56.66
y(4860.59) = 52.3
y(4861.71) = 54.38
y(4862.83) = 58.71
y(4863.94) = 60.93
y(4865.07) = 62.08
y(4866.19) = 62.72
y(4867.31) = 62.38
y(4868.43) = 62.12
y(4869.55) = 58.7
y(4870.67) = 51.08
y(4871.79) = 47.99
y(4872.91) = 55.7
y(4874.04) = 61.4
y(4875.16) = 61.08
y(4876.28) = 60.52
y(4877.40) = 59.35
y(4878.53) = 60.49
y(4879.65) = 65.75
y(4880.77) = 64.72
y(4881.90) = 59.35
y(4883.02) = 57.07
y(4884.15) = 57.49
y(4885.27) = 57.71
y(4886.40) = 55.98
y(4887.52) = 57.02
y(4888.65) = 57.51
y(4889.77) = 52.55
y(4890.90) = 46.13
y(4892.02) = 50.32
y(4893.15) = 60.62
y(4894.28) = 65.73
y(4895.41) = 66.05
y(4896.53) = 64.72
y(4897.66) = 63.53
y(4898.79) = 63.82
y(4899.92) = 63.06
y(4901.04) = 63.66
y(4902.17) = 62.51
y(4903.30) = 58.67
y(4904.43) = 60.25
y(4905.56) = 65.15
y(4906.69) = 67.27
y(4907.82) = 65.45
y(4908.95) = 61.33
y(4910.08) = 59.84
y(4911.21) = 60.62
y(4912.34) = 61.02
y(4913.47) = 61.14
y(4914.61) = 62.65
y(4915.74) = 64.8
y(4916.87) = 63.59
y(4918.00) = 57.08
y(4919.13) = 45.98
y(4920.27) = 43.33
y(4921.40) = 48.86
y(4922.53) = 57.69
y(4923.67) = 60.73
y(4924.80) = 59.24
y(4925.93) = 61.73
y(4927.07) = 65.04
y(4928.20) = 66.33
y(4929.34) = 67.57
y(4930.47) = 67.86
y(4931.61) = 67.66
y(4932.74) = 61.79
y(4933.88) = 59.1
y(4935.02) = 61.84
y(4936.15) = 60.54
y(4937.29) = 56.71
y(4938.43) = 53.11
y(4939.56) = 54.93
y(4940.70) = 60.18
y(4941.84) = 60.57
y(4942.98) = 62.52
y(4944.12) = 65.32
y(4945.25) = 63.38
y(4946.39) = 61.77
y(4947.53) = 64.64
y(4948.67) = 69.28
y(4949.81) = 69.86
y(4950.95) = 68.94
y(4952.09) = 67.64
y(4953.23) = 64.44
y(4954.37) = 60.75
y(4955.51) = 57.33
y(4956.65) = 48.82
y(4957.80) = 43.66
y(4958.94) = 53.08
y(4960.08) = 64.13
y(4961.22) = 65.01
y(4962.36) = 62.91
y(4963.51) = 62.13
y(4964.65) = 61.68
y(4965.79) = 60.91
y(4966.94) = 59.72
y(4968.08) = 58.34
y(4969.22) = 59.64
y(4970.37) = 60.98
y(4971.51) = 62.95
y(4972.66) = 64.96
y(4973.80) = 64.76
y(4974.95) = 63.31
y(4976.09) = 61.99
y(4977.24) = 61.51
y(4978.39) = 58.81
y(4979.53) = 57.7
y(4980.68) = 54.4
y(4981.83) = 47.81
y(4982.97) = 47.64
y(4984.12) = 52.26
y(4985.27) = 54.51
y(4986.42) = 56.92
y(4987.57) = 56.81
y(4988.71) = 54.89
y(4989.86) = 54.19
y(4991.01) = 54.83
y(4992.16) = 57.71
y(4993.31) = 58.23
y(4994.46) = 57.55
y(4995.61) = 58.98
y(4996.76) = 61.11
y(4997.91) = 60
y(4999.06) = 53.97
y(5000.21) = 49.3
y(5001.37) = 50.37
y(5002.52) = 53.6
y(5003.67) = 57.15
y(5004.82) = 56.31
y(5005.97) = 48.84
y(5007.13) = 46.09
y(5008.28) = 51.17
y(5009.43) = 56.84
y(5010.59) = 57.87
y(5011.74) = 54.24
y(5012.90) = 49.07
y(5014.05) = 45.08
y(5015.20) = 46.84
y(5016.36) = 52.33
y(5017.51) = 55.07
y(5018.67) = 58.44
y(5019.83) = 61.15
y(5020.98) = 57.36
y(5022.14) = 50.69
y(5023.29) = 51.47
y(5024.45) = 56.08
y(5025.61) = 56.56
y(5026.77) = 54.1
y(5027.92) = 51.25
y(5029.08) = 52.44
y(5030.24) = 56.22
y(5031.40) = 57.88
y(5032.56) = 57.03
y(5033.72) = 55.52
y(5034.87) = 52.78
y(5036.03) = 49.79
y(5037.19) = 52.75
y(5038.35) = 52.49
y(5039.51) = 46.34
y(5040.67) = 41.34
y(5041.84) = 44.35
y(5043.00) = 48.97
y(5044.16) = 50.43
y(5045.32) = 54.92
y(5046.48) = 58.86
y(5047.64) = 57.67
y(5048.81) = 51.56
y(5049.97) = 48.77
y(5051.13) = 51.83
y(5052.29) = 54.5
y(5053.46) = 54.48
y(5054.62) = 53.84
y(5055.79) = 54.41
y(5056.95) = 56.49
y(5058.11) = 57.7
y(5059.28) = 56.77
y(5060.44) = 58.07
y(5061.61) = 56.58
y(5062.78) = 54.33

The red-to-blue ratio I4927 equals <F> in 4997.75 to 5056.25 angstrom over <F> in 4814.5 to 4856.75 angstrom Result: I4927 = 0.85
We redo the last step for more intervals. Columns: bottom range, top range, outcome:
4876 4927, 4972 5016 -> 0.93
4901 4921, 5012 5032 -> 0.89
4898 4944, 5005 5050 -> 0.87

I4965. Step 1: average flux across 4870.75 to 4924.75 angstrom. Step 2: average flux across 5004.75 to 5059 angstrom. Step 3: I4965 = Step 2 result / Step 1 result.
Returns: 0.89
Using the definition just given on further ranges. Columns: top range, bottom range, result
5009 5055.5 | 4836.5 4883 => 0.87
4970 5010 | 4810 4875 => 0.92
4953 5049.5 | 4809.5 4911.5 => 0.91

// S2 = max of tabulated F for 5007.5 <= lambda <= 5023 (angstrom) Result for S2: 61.15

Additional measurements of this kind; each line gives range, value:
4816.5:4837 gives 65.45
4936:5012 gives 69.86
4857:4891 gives 65.75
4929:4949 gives 69.28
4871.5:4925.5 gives 67.27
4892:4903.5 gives 66.05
